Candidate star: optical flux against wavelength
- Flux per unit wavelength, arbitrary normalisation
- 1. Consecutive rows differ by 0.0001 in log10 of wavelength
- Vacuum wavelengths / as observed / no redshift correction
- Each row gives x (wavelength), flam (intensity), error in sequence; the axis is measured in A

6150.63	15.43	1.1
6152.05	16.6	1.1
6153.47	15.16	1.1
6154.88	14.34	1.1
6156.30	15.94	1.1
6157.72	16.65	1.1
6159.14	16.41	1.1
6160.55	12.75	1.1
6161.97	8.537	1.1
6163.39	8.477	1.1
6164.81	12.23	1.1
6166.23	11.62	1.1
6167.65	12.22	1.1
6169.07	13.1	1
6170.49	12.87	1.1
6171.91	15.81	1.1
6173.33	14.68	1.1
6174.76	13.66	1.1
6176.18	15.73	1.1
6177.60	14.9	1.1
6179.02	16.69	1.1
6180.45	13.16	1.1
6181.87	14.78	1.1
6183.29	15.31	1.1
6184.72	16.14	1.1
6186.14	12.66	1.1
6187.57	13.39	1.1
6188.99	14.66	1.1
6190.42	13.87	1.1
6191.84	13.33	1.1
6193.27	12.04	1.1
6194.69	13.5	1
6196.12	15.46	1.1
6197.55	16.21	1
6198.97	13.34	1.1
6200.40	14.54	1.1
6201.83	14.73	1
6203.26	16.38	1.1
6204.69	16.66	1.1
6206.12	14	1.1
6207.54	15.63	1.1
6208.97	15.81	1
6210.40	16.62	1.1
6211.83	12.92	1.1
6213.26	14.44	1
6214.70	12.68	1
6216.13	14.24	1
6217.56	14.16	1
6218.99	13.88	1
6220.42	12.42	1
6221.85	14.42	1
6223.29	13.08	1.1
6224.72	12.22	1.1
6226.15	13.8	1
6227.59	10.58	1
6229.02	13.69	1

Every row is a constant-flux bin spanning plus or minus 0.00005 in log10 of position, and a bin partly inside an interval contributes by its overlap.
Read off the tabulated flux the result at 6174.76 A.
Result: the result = 13.66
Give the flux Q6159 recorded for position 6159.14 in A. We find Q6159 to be 16.41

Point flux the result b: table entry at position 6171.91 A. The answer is 15.81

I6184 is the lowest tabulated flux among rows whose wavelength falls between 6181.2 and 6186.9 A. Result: 12.66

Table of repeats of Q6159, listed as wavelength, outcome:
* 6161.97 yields 8.537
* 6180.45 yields 13.16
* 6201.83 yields 14.73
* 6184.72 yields 16.14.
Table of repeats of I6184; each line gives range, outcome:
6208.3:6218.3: 12.68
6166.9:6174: 12.22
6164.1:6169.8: 11.62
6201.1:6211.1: 14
